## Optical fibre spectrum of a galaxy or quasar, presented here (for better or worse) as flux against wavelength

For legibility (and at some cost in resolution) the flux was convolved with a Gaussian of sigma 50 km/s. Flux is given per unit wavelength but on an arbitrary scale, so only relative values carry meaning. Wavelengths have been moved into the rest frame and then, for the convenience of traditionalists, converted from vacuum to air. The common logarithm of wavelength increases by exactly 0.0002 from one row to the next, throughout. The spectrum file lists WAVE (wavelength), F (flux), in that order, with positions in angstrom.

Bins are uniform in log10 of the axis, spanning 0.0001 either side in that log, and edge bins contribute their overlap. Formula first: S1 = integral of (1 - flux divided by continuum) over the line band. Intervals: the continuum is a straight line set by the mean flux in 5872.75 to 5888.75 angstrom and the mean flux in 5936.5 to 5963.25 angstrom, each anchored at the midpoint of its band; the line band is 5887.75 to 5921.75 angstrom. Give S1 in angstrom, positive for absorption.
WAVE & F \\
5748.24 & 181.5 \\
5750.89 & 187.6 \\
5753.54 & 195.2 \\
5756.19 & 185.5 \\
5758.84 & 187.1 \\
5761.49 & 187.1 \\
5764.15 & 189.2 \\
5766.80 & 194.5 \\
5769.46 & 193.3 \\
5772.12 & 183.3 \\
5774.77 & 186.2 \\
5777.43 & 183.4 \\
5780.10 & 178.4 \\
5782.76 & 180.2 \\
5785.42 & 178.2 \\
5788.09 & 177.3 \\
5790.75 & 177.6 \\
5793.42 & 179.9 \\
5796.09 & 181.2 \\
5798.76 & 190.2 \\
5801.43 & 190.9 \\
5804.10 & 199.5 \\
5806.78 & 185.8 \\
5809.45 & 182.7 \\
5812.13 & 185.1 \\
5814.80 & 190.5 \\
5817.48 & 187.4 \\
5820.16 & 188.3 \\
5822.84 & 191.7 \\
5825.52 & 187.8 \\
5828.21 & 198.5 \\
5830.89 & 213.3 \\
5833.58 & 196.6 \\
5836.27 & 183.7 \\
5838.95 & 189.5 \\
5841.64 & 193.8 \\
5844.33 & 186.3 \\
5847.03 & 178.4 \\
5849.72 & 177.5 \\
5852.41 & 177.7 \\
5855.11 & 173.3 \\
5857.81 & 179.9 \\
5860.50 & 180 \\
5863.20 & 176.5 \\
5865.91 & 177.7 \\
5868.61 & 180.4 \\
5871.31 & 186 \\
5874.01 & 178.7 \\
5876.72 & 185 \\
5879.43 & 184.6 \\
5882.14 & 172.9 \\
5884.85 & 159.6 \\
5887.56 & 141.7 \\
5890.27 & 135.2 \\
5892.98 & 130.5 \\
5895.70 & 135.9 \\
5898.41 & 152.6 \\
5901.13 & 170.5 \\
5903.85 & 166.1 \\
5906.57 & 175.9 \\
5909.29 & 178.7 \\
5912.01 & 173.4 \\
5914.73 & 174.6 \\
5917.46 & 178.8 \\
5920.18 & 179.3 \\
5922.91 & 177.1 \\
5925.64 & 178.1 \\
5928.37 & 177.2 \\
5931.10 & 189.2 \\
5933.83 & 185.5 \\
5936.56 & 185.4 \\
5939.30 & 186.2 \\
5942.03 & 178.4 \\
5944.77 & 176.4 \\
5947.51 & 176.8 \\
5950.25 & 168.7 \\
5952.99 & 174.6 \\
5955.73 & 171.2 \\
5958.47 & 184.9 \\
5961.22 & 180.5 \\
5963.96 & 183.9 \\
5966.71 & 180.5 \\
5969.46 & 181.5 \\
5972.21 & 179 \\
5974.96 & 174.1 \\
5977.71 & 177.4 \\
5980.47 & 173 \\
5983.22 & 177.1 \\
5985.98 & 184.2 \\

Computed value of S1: 2.21 angstrom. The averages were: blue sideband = 171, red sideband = 178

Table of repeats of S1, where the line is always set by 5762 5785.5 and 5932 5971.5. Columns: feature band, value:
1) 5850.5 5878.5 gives 0.47 angstrom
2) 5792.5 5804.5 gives -0.19 angstrom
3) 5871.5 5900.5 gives 3.64 angstrom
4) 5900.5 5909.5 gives 0.45 angstrom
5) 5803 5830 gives -0.86 angstrom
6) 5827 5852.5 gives -0.92 angstrom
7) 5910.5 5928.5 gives 0.38 angstrom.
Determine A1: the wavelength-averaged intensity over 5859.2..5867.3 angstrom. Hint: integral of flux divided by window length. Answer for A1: 178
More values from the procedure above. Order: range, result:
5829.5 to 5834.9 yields 205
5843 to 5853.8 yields 180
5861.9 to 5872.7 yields 180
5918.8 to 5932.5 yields 180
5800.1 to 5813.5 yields 189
